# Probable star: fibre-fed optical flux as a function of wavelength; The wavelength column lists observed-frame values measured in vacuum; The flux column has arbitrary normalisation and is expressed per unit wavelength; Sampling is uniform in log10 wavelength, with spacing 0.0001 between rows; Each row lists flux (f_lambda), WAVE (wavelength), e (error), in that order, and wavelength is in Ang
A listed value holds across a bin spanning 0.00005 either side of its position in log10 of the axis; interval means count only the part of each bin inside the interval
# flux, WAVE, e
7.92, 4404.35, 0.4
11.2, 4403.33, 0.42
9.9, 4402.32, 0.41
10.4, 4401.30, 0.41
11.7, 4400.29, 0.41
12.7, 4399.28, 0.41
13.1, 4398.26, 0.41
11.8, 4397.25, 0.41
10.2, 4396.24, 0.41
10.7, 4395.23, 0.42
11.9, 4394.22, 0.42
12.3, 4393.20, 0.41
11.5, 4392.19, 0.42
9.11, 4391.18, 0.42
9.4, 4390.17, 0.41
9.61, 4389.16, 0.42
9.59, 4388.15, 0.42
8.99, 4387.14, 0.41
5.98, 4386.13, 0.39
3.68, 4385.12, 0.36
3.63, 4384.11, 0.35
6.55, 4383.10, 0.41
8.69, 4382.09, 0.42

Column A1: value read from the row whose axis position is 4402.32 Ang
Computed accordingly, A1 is 9.9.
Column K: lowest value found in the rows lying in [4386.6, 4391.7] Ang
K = 8.99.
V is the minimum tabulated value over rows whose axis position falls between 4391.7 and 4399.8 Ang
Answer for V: 10.2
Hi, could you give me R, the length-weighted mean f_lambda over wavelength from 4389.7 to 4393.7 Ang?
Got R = 10.6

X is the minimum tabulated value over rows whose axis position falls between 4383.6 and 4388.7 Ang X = 3.63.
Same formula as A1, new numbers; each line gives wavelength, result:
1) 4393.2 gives 12.3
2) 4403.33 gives 11.2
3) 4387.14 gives 8.99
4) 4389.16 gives 9.61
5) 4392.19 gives 11.5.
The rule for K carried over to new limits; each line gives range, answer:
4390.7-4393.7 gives 9.11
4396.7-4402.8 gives 9.9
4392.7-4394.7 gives 11.9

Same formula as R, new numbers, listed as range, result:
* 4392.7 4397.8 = 11.4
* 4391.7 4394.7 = 11.9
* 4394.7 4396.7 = 10.5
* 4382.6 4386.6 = 4.95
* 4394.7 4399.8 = 11.7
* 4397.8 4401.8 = 12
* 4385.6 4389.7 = 8.52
